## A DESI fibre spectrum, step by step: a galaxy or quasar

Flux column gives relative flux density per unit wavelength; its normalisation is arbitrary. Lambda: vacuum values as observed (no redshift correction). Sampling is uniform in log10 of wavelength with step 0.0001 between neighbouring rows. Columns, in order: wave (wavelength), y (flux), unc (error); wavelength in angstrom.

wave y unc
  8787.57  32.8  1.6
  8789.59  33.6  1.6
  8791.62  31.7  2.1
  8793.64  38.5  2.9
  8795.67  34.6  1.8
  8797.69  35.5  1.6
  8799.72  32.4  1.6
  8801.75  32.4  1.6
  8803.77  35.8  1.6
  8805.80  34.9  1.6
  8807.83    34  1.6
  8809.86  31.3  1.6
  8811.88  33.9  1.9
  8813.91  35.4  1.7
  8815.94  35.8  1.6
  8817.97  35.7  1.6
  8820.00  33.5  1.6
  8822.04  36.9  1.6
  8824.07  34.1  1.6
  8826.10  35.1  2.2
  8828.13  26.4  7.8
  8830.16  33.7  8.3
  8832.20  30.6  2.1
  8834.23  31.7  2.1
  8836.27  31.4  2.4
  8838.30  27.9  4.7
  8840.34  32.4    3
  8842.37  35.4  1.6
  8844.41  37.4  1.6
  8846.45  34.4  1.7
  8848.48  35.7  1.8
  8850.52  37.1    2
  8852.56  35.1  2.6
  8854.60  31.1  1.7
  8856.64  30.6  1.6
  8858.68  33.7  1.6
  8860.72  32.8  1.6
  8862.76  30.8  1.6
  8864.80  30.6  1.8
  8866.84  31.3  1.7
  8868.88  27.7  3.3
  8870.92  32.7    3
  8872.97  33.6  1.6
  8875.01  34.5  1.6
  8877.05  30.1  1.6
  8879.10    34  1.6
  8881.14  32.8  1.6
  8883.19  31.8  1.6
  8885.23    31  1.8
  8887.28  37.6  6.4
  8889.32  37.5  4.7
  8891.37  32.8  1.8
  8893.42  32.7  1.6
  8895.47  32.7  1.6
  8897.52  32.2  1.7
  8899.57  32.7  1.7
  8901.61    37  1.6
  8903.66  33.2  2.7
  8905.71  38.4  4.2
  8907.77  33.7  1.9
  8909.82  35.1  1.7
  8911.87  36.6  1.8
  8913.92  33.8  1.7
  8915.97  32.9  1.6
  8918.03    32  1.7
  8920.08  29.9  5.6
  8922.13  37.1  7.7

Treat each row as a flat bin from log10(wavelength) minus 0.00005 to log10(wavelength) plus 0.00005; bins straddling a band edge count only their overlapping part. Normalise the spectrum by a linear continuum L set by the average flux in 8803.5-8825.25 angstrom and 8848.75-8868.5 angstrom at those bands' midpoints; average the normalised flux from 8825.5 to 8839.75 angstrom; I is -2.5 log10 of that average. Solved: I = 0.10 mag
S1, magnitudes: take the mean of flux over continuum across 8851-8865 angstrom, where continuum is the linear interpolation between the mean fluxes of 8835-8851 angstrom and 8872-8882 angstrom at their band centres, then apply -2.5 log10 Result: 0.04 mag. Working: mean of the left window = 33.8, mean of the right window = 33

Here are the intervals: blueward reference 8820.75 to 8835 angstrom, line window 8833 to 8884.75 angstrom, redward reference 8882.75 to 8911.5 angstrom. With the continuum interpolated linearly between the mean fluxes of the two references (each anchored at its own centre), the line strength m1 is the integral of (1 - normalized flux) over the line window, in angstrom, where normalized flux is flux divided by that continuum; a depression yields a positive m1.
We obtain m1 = 1.2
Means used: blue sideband 32.7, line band 32.6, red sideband 34.3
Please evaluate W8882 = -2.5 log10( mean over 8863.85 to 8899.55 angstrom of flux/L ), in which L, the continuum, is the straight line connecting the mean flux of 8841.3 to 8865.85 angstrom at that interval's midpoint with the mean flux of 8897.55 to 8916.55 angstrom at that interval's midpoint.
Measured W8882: 0.05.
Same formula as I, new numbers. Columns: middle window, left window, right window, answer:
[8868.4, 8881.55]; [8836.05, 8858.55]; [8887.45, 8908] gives 0.06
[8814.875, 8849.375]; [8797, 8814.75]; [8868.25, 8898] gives 0.01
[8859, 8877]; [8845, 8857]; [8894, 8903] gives 0.08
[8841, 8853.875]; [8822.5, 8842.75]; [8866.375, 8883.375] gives -0.12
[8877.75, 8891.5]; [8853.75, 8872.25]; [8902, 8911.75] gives -0.02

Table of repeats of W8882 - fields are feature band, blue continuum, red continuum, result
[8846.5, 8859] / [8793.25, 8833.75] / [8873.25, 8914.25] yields 0.00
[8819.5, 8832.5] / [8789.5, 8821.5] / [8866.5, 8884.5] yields 0.02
